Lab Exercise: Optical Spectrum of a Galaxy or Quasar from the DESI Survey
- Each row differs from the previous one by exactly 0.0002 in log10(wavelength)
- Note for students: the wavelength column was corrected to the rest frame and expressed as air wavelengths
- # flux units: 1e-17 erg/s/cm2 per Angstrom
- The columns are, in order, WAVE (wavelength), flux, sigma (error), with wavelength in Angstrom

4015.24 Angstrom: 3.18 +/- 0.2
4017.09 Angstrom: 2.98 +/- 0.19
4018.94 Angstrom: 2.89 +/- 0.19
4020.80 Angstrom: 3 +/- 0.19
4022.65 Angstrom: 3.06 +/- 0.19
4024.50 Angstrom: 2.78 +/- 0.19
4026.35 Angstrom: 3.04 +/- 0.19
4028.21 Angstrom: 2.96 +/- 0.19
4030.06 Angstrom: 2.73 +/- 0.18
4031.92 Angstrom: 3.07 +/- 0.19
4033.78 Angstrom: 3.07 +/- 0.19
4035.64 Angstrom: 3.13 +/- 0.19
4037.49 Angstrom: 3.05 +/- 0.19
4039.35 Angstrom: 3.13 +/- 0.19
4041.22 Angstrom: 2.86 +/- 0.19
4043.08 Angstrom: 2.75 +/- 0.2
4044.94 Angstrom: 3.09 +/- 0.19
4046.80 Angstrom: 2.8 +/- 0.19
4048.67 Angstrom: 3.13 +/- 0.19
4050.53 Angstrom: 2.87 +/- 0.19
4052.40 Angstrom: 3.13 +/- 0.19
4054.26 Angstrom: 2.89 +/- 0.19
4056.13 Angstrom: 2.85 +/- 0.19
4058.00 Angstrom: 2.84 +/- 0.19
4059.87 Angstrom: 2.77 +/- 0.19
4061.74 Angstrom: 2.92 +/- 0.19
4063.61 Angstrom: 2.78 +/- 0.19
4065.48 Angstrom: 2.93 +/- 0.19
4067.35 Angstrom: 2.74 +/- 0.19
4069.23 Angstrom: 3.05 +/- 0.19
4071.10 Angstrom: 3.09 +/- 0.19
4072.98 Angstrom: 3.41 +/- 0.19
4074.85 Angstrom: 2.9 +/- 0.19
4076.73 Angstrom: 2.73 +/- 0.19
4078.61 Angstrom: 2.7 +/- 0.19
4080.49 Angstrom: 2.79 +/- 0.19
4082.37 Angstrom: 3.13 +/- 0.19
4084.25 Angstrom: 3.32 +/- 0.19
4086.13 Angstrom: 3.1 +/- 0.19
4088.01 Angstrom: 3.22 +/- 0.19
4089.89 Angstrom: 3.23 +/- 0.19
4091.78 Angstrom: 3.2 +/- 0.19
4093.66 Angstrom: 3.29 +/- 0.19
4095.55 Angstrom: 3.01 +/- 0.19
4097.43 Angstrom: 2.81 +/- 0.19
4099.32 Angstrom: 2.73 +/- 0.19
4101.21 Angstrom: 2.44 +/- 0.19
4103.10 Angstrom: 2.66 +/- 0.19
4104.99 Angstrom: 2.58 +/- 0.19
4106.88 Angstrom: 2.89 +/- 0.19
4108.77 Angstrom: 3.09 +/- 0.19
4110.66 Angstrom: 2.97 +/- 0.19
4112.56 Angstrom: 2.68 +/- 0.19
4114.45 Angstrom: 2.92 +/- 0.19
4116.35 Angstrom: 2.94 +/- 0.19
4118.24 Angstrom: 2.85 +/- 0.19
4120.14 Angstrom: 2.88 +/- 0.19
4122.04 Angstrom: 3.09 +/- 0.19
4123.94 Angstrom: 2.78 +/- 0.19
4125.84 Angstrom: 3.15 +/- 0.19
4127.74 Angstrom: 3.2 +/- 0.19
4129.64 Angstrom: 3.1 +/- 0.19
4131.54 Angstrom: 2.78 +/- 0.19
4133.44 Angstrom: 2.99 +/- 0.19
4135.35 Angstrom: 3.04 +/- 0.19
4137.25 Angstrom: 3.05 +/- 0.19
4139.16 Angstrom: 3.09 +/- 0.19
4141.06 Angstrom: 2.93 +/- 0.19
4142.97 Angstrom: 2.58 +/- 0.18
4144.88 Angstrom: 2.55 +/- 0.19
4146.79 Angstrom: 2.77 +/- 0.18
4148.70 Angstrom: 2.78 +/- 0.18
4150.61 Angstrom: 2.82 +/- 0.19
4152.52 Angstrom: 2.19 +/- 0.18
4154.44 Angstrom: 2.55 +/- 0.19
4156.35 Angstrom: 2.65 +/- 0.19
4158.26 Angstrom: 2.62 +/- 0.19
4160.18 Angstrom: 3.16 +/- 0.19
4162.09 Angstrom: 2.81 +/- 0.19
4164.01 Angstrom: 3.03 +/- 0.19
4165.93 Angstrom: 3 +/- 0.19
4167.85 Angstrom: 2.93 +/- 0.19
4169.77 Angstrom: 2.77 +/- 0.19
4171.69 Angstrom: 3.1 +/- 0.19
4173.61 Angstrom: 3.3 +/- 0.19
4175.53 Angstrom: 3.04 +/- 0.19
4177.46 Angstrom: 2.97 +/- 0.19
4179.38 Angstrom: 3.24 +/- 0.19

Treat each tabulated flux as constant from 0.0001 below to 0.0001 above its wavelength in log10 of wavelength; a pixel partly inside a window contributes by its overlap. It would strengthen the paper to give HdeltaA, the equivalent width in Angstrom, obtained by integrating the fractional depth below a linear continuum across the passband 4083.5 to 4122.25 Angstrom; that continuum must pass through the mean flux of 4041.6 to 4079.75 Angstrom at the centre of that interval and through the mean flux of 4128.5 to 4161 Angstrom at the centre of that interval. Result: -1.1 Angstrom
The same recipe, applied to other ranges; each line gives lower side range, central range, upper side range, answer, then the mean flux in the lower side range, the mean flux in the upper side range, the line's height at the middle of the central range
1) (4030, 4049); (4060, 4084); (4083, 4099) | 1.1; 2.99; 3.13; 3.08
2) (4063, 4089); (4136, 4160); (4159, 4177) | 2.2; 3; 3.01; 3.01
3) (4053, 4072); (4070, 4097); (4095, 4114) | -2.3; 2.89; 2.79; 2.84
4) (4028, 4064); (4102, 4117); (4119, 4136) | 0.8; 2.94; 3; 2.99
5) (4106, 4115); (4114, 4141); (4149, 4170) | -1.2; 2.91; 2.78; 2.86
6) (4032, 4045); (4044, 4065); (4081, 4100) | 0.8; 3.01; 3.1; 3.04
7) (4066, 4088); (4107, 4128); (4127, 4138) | 0.5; 3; 3.02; 3.02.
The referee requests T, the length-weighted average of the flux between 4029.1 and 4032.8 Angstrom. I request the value 2.9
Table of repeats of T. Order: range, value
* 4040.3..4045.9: 2.9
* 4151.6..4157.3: 2.46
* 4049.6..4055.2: 2.96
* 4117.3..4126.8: 2.95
